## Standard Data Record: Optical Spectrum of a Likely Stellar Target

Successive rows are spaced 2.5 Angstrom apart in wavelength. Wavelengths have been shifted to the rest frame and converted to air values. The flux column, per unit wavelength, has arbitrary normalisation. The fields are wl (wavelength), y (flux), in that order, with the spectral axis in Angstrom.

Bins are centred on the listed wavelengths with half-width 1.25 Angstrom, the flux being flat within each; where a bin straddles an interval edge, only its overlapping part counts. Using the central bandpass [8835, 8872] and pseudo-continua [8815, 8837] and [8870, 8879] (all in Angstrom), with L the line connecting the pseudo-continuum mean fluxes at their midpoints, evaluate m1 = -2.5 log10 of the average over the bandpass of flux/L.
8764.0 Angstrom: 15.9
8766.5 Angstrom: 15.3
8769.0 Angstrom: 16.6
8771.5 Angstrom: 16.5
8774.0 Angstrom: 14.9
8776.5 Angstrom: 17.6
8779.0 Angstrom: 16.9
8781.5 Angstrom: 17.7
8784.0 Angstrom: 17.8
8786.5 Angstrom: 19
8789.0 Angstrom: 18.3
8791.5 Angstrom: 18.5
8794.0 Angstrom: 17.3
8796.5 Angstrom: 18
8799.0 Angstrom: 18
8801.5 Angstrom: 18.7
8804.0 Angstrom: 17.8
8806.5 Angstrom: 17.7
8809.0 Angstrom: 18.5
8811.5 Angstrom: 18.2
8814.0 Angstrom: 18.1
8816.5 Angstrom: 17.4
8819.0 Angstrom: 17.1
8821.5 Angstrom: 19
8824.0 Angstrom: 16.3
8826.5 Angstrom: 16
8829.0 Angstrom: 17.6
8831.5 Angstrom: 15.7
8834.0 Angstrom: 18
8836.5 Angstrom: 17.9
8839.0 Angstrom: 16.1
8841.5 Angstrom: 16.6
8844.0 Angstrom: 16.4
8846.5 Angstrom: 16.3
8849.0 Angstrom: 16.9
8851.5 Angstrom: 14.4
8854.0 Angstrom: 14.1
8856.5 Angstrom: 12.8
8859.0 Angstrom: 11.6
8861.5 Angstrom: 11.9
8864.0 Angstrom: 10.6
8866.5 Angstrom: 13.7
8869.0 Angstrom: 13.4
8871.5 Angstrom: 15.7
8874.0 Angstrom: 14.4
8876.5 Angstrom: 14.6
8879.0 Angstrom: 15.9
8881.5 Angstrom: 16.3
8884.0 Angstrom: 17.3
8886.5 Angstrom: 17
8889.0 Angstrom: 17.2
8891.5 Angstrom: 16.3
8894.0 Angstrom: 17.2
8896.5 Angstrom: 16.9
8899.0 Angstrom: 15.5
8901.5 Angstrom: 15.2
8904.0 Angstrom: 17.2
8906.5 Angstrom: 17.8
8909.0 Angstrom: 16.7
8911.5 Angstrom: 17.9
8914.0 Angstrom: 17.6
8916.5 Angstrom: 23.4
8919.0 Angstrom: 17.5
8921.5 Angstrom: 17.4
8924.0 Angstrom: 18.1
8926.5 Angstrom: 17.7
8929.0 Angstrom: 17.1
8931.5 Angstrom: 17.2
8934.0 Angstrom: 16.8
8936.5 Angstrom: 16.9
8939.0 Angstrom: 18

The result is 0.10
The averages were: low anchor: 17.2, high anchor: 15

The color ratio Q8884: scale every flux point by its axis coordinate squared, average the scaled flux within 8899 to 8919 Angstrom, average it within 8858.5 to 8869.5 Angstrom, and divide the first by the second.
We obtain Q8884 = 1.47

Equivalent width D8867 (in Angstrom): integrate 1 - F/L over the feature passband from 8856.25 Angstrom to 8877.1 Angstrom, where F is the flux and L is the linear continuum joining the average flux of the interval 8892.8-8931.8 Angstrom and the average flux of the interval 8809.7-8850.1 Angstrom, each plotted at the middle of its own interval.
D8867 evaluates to 5.0 Angstrom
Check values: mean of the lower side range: 17.1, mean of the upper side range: 17.5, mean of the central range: 13.2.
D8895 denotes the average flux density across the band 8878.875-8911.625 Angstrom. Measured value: 16.7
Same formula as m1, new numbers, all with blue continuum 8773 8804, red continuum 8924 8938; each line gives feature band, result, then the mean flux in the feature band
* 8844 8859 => 0.19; 14.8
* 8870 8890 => 0.09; 16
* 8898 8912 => 0.04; 16.7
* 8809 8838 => 0.01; 17.4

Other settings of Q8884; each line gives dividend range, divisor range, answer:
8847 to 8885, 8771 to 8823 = 0.82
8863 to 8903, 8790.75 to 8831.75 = 0.89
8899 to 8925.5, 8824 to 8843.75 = 1.08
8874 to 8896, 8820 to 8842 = 0.97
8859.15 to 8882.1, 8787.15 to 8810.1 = 0.78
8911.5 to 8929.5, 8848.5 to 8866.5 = 1.43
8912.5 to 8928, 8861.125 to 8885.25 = 1.30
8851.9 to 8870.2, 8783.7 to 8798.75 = 0.71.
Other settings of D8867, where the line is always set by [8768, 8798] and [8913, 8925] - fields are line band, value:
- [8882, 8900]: 1.73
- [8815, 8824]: 0.09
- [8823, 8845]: 1.50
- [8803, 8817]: -0.21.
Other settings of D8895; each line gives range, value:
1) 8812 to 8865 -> 15.8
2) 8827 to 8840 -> 17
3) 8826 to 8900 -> 15.5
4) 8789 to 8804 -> 18.1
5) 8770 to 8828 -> 17.6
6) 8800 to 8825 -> 17.9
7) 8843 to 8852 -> 16.1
